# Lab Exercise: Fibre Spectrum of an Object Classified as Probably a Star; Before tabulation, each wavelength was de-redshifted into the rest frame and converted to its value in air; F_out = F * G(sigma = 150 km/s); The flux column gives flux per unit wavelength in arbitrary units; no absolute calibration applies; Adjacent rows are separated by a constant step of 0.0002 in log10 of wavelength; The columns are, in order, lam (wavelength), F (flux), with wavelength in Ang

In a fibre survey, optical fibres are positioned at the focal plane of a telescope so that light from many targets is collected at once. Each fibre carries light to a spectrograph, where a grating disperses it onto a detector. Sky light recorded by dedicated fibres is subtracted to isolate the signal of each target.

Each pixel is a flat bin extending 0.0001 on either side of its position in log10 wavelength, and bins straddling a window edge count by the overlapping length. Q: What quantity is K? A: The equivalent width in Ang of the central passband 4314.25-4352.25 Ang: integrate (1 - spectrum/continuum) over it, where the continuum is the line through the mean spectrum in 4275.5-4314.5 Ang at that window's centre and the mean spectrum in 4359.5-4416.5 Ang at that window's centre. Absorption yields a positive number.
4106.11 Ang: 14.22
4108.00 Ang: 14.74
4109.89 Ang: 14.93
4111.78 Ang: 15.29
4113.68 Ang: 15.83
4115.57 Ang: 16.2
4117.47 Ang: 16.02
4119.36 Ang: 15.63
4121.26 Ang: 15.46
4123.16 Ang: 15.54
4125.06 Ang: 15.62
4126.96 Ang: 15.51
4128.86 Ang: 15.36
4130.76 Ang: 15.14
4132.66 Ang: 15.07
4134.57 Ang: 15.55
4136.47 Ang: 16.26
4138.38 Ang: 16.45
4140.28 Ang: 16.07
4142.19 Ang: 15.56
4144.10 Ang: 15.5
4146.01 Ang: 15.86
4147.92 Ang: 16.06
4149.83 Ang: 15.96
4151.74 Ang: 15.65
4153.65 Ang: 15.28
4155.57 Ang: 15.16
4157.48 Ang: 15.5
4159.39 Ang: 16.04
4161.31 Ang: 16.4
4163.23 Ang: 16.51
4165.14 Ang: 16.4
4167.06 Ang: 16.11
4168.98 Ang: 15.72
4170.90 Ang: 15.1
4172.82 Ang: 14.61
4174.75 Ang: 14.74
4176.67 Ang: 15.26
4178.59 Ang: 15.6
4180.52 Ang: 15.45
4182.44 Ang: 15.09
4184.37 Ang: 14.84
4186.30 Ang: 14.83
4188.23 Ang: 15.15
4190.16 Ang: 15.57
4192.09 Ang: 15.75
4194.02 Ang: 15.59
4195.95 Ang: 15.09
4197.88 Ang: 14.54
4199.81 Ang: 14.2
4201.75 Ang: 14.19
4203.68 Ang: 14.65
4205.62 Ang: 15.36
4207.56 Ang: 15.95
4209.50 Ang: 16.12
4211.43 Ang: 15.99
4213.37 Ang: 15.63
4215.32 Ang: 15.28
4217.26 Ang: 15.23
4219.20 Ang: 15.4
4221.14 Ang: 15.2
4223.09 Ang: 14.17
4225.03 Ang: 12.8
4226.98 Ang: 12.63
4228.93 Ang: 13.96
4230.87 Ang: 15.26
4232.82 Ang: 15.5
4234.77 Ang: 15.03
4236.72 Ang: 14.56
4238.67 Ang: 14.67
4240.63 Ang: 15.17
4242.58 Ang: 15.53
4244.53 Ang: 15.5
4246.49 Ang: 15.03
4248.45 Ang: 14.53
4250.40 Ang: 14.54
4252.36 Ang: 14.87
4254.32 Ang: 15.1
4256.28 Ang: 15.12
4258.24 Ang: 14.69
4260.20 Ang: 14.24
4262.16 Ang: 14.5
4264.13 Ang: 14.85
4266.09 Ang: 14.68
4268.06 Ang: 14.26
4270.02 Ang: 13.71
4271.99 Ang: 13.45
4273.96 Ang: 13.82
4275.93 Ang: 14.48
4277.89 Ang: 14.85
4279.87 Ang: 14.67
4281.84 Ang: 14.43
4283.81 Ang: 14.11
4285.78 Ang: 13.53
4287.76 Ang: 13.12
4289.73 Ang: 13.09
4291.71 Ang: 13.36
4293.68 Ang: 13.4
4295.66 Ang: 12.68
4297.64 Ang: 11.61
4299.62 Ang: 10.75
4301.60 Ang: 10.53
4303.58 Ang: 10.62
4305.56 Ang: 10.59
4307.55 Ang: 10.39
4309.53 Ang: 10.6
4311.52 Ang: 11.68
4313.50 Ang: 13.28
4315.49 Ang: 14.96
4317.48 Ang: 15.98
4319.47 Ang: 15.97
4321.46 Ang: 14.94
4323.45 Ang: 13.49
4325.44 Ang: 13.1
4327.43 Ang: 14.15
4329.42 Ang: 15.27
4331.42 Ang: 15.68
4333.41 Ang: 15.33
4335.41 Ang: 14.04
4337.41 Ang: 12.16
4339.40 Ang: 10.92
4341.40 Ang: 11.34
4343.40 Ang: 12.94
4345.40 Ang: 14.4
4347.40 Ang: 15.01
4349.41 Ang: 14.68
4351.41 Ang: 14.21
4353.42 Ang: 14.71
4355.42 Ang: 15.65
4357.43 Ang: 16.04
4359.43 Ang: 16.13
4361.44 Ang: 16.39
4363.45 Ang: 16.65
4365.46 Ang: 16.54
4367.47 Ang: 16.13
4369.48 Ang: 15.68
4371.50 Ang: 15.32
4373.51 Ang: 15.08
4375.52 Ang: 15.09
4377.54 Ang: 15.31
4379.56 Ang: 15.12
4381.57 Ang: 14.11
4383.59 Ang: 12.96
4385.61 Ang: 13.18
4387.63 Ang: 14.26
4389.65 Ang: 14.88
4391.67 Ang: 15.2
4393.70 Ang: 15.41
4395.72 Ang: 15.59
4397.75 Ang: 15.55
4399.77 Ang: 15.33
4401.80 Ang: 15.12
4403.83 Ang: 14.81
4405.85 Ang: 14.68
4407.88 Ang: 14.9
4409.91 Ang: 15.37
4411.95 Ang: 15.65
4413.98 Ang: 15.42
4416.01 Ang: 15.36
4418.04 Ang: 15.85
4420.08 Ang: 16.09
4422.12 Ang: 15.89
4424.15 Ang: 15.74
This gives -1.4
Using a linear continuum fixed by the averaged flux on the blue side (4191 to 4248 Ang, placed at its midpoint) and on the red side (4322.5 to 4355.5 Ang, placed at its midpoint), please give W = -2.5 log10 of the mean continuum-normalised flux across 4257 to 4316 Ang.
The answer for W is 0.10 mag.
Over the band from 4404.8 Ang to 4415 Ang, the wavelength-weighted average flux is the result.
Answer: 15.2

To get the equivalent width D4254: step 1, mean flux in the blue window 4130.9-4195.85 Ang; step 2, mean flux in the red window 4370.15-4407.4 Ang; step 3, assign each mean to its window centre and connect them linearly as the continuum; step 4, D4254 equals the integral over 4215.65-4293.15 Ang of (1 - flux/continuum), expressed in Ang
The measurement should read 4.2 Ang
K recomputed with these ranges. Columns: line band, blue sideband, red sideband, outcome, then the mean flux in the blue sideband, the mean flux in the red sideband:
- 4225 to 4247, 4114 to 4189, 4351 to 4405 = 1.06 Ang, 15.6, 15.2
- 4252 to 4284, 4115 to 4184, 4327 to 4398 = 1.45 Ang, 15.6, 14.8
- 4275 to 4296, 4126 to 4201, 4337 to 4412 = 1.78 Ang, 15.5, 14.8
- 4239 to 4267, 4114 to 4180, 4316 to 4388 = 0.52 Ang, 15.7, 14.7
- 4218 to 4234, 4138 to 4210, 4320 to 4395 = 0.89 Ang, 15.5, 14.6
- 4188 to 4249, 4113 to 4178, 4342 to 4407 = 1.98 Ang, 15.7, 15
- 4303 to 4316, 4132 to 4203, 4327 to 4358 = 2.47 Ang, 15.5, 14.1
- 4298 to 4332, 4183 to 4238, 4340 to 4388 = 4.28 Ang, 14.9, 14.8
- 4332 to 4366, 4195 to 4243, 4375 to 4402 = 0.62 Ang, 14.9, 14.8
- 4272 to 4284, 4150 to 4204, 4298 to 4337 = -0.47 Ang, 15.3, 13.2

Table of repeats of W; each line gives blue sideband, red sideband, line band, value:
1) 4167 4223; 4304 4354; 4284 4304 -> 0.13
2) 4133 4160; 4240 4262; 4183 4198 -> 0.01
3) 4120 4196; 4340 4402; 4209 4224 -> 0.00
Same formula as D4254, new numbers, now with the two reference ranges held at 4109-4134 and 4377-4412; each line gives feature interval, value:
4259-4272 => 0.72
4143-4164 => -0.51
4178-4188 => 0.14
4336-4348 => 1.76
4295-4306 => 2.89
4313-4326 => 0.34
